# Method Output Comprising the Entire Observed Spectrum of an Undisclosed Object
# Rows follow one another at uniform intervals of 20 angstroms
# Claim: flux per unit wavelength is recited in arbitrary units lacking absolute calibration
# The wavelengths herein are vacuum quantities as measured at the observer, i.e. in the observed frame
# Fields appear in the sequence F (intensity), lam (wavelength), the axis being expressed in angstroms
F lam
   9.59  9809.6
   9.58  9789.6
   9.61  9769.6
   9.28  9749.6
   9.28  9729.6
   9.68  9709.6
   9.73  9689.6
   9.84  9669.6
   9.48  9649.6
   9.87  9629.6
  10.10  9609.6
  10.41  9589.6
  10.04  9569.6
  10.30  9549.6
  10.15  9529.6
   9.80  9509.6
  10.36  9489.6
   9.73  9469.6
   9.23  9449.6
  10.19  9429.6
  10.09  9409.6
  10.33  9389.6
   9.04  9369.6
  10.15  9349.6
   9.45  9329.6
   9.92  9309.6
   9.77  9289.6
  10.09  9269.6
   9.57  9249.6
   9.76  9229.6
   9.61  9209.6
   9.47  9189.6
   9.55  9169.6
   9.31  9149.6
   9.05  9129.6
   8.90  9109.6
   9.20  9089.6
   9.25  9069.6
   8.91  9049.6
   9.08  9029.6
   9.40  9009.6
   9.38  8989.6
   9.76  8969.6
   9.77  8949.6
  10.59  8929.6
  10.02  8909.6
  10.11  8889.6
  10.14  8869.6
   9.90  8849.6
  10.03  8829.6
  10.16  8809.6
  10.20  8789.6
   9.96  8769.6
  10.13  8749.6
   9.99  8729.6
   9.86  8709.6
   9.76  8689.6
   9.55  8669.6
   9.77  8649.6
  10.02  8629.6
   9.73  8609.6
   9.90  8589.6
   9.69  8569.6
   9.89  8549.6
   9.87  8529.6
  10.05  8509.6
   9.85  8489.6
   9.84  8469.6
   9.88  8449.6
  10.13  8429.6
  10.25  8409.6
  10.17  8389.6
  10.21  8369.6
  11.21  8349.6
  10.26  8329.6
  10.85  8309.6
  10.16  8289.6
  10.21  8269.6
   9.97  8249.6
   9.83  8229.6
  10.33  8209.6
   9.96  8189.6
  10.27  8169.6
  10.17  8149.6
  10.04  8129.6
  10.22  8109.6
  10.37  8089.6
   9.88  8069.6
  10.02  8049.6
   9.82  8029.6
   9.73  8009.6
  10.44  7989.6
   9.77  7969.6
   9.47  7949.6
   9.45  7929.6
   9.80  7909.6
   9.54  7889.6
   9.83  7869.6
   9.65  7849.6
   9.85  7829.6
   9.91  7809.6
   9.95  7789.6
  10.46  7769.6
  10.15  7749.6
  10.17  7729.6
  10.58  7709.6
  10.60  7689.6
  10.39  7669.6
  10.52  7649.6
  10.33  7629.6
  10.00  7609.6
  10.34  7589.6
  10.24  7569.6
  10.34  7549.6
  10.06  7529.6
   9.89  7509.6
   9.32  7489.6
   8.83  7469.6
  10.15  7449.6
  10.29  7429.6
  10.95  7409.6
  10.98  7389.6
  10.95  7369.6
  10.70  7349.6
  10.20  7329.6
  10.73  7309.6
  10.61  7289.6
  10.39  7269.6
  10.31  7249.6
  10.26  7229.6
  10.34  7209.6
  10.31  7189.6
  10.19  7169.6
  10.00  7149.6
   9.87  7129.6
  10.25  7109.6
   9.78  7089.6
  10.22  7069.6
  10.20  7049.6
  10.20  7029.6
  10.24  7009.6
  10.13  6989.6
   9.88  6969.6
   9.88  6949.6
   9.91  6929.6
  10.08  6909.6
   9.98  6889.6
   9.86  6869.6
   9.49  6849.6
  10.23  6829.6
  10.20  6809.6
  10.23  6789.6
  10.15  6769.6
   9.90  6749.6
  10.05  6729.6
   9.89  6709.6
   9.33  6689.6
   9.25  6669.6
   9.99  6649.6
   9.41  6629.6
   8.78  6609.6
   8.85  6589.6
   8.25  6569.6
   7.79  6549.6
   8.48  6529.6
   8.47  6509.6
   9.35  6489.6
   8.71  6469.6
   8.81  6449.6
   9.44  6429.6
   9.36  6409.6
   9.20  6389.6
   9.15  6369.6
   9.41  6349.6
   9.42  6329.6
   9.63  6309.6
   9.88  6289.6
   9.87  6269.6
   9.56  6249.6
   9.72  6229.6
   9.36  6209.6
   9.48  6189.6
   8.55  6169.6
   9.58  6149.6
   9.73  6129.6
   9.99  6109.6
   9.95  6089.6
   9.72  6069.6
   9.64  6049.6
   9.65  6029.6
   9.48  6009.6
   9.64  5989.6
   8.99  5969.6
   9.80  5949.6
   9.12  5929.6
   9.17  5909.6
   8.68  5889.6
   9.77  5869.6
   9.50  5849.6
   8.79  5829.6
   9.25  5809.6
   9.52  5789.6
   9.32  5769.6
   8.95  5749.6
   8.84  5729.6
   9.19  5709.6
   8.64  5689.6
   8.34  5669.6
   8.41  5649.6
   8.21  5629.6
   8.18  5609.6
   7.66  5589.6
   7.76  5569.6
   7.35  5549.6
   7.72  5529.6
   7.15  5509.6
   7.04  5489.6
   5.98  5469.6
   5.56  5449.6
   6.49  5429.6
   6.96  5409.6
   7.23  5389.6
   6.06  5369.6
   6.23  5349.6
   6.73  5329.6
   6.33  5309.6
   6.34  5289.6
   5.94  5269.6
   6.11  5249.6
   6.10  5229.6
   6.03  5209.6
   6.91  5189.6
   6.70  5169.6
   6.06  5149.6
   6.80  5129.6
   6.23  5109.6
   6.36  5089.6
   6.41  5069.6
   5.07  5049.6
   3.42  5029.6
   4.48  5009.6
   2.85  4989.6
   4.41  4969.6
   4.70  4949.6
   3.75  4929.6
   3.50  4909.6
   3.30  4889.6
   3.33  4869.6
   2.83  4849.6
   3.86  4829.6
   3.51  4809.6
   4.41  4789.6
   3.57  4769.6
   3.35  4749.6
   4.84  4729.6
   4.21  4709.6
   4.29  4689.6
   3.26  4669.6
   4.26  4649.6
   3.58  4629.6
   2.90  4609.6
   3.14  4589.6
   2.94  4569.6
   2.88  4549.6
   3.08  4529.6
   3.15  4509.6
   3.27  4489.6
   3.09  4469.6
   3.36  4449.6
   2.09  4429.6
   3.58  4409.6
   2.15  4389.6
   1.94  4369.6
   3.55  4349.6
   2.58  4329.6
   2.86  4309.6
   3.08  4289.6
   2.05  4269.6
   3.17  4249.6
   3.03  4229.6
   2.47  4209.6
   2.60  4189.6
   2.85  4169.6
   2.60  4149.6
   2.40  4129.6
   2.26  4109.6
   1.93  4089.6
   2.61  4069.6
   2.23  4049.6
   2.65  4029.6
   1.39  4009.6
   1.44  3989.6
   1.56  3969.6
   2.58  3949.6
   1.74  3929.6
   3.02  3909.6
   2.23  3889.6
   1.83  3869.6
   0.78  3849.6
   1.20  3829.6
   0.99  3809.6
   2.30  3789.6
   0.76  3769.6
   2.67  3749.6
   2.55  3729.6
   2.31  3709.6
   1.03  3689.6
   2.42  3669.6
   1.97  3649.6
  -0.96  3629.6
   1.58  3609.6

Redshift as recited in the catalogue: 0.268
